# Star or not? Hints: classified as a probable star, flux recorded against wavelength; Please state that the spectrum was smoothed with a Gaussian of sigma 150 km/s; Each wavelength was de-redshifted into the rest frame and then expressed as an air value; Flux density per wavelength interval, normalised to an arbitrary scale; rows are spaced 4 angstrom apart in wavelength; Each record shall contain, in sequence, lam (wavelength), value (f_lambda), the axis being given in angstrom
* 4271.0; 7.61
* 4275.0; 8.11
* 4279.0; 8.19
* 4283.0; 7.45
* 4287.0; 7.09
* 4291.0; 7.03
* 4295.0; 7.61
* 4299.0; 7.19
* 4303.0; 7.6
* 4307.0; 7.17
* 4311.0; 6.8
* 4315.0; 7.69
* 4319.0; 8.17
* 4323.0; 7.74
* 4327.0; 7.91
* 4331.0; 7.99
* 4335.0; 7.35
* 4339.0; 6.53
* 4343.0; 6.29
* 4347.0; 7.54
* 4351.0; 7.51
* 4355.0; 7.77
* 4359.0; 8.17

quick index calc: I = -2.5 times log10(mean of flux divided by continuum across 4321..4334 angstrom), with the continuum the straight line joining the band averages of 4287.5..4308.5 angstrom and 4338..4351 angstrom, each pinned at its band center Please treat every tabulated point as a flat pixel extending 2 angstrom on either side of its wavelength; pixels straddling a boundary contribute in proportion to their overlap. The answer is -0.11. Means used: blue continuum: 7.31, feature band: 7.84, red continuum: 6.92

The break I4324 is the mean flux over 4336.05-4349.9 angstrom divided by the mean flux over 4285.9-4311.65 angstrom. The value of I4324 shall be 0.9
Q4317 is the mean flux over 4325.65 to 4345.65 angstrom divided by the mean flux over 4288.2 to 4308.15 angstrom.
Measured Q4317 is 0.98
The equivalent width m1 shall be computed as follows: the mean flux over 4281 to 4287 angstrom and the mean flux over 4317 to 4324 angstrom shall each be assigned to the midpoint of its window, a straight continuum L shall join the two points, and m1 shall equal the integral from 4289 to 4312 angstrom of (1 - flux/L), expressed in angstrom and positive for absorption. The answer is 1.1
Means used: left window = 7.33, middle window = 7.25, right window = 7.99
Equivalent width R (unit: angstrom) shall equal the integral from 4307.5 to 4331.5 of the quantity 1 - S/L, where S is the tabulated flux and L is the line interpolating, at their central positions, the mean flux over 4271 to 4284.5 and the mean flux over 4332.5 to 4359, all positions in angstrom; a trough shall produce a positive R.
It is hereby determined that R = -0.5 angstrom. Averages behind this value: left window 7.89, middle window 7.67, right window 7.26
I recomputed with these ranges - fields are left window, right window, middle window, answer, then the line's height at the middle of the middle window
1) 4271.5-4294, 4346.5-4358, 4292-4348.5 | 0.03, 7.62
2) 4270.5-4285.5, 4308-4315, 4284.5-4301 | 0.04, 7.52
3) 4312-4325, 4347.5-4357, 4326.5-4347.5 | 0.07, 7.7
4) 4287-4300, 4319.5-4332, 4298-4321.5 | 0.02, 7.58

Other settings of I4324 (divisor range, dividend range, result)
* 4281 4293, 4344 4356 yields 1.04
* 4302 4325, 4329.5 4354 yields 0.96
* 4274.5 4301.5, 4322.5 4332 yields 1.05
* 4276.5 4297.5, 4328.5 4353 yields 0.96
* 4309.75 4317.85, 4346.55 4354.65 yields 1.03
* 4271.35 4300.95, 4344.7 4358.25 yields 1.01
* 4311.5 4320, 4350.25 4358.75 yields 1.01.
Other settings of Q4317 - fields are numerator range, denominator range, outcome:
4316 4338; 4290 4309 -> 1.06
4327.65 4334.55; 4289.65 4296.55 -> 1.07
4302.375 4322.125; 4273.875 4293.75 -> 0.99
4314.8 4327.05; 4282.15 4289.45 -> 1.09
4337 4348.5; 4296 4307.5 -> 0.92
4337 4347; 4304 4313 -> 0.94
